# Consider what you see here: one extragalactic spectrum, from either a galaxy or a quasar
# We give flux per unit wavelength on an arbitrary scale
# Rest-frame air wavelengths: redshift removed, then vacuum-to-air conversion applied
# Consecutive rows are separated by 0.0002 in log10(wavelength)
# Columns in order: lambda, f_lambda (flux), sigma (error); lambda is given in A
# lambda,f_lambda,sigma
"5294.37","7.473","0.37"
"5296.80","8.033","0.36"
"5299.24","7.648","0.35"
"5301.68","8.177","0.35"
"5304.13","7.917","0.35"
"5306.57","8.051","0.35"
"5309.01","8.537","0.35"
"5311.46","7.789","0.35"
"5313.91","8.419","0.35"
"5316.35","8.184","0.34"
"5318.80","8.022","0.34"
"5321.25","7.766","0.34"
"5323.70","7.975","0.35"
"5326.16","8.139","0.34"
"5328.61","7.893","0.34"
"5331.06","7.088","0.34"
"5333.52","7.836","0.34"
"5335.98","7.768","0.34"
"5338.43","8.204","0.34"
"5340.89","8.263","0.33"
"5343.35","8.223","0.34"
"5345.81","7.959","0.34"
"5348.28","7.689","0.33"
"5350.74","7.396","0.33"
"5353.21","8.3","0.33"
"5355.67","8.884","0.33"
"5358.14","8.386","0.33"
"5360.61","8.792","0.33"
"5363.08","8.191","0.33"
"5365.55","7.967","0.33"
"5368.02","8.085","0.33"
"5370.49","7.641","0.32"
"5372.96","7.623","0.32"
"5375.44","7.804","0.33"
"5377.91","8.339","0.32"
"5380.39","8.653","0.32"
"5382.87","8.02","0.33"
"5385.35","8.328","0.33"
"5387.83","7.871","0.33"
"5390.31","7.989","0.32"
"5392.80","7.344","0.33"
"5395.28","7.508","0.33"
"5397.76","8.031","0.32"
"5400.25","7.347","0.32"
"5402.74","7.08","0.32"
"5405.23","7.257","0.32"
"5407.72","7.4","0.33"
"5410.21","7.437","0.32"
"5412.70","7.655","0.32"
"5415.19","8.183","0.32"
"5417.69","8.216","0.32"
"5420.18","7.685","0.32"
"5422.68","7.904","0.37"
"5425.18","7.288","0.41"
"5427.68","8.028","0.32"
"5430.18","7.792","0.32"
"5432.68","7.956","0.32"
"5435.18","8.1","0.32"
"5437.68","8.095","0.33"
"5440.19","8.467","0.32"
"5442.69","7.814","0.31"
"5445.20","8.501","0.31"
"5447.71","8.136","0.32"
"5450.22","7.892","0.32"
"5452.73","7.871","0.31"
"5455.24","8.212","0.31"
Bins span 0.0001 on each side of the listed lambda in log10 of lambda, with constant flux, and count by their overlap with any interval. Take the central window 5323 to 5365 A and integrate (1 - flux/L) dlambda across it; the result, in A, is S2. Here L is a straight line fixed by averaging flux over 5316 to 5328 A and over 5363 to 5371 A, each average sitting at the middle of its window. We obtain -0.4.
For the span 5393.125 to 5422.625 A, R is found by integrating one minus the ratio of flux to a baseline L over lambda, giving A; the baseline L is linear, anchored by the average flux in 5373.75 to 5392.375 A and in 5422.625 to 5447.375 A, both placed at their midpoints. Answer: 1.57 A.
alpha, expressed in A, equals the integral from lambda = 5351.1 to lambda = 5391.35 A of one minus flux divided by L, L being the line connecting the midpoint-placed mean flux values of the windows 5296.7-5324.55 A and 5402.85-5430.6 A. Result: -1.7 A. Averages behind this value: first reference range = 8.04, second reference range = 7.68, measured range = 8.16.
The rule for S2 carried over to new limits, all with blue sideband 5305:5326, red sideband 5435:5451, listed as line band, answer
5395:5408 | 1.1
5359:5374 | 0.1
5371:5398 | 0.6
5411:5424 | 0.4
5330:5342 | 0.4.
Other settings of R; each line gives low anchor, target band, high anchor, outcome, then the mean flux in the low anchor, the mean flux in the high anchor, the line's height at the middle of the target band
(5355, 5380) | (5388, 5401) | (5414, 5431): 0.6 A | 8.17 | 7.87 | 8.02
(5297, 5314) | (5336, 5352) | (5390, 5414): -0.2 A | 8.05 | 7.49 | 7.82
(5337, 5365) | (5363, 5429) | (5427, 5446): 2.7 A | 8.2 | 8.09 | 8.14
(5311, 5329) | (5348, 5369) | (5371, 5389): -0.4 A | 8.04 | 8.07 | 8.06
